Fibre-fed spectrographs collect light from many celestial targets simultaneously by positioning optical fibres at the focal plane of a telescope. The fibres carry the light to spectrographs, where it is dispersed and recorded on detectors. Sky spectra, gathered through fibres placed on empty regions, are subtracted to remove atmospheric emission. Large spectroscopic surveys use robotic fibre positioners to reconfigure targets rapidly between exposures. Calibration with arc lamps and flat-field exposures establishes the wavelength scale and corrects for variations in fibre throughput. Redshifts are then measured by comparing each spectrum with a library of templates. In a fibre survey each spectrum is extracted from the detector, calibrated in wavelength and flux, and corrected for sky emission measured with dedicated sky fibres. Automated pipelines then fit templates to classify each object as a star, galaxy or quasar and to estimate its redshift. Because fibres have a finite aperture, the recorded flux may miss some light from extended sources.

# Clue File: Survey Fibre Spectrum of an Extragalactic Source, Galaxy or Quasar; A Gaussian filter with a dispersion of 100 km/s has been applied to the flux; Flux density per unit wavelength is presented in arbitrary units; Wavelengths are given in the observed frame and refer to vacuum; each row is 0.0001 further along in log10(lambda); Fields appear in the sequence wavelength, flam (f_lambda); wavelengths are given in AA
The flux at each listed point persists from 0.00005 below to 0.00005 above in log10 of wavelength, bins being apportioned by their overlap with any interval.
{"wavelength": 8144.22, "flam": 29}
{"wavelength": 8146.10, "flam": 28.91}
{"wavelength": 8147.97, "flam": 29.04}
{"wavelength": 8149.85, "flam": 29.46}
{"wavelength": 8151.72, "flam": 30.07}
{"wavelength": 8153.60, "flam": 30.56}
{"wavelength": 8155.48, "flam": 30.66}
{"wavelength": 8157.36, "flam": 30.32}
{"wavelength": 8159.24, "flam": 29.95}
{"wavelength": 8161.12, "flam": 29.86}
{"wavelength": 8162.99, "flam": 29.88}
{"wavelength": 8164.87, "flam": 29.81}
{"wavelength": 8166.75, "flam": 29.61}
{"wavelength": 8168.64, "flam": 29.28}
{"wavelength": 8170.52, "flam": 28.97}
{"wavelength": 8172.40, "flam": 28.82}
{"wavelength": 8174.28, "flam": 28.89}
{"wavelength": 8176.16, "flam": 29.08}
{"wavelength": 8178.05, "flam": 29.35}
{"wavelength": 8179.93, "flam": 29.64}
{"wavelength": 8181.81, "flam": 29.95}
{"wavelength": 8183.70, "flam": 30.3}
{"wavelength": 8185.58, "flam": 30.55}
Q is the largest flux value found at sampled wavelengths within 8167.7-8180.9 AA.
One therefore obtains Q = 29.64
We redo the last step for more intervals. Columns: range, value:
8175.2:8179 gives 29.35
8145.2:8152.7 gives 30.07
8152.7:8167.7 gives 30.66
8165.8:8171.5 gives 29.61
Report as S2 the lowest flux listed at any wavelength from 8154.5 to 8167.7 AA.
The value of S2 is 29.61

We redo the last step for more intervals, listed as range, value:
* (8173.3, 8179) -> 28.89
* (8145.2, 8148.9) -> 28.91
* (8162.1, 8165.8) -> 29.81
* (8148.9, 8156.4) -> 29.46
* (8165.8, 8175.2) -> 28.82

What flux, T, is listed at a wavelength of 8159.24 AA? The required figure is 29.95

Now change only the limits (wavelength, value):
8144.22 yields 29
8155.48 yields 30.66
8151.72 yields 30.07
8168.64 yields 29.28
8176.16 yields 29.08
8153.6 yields 30.56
